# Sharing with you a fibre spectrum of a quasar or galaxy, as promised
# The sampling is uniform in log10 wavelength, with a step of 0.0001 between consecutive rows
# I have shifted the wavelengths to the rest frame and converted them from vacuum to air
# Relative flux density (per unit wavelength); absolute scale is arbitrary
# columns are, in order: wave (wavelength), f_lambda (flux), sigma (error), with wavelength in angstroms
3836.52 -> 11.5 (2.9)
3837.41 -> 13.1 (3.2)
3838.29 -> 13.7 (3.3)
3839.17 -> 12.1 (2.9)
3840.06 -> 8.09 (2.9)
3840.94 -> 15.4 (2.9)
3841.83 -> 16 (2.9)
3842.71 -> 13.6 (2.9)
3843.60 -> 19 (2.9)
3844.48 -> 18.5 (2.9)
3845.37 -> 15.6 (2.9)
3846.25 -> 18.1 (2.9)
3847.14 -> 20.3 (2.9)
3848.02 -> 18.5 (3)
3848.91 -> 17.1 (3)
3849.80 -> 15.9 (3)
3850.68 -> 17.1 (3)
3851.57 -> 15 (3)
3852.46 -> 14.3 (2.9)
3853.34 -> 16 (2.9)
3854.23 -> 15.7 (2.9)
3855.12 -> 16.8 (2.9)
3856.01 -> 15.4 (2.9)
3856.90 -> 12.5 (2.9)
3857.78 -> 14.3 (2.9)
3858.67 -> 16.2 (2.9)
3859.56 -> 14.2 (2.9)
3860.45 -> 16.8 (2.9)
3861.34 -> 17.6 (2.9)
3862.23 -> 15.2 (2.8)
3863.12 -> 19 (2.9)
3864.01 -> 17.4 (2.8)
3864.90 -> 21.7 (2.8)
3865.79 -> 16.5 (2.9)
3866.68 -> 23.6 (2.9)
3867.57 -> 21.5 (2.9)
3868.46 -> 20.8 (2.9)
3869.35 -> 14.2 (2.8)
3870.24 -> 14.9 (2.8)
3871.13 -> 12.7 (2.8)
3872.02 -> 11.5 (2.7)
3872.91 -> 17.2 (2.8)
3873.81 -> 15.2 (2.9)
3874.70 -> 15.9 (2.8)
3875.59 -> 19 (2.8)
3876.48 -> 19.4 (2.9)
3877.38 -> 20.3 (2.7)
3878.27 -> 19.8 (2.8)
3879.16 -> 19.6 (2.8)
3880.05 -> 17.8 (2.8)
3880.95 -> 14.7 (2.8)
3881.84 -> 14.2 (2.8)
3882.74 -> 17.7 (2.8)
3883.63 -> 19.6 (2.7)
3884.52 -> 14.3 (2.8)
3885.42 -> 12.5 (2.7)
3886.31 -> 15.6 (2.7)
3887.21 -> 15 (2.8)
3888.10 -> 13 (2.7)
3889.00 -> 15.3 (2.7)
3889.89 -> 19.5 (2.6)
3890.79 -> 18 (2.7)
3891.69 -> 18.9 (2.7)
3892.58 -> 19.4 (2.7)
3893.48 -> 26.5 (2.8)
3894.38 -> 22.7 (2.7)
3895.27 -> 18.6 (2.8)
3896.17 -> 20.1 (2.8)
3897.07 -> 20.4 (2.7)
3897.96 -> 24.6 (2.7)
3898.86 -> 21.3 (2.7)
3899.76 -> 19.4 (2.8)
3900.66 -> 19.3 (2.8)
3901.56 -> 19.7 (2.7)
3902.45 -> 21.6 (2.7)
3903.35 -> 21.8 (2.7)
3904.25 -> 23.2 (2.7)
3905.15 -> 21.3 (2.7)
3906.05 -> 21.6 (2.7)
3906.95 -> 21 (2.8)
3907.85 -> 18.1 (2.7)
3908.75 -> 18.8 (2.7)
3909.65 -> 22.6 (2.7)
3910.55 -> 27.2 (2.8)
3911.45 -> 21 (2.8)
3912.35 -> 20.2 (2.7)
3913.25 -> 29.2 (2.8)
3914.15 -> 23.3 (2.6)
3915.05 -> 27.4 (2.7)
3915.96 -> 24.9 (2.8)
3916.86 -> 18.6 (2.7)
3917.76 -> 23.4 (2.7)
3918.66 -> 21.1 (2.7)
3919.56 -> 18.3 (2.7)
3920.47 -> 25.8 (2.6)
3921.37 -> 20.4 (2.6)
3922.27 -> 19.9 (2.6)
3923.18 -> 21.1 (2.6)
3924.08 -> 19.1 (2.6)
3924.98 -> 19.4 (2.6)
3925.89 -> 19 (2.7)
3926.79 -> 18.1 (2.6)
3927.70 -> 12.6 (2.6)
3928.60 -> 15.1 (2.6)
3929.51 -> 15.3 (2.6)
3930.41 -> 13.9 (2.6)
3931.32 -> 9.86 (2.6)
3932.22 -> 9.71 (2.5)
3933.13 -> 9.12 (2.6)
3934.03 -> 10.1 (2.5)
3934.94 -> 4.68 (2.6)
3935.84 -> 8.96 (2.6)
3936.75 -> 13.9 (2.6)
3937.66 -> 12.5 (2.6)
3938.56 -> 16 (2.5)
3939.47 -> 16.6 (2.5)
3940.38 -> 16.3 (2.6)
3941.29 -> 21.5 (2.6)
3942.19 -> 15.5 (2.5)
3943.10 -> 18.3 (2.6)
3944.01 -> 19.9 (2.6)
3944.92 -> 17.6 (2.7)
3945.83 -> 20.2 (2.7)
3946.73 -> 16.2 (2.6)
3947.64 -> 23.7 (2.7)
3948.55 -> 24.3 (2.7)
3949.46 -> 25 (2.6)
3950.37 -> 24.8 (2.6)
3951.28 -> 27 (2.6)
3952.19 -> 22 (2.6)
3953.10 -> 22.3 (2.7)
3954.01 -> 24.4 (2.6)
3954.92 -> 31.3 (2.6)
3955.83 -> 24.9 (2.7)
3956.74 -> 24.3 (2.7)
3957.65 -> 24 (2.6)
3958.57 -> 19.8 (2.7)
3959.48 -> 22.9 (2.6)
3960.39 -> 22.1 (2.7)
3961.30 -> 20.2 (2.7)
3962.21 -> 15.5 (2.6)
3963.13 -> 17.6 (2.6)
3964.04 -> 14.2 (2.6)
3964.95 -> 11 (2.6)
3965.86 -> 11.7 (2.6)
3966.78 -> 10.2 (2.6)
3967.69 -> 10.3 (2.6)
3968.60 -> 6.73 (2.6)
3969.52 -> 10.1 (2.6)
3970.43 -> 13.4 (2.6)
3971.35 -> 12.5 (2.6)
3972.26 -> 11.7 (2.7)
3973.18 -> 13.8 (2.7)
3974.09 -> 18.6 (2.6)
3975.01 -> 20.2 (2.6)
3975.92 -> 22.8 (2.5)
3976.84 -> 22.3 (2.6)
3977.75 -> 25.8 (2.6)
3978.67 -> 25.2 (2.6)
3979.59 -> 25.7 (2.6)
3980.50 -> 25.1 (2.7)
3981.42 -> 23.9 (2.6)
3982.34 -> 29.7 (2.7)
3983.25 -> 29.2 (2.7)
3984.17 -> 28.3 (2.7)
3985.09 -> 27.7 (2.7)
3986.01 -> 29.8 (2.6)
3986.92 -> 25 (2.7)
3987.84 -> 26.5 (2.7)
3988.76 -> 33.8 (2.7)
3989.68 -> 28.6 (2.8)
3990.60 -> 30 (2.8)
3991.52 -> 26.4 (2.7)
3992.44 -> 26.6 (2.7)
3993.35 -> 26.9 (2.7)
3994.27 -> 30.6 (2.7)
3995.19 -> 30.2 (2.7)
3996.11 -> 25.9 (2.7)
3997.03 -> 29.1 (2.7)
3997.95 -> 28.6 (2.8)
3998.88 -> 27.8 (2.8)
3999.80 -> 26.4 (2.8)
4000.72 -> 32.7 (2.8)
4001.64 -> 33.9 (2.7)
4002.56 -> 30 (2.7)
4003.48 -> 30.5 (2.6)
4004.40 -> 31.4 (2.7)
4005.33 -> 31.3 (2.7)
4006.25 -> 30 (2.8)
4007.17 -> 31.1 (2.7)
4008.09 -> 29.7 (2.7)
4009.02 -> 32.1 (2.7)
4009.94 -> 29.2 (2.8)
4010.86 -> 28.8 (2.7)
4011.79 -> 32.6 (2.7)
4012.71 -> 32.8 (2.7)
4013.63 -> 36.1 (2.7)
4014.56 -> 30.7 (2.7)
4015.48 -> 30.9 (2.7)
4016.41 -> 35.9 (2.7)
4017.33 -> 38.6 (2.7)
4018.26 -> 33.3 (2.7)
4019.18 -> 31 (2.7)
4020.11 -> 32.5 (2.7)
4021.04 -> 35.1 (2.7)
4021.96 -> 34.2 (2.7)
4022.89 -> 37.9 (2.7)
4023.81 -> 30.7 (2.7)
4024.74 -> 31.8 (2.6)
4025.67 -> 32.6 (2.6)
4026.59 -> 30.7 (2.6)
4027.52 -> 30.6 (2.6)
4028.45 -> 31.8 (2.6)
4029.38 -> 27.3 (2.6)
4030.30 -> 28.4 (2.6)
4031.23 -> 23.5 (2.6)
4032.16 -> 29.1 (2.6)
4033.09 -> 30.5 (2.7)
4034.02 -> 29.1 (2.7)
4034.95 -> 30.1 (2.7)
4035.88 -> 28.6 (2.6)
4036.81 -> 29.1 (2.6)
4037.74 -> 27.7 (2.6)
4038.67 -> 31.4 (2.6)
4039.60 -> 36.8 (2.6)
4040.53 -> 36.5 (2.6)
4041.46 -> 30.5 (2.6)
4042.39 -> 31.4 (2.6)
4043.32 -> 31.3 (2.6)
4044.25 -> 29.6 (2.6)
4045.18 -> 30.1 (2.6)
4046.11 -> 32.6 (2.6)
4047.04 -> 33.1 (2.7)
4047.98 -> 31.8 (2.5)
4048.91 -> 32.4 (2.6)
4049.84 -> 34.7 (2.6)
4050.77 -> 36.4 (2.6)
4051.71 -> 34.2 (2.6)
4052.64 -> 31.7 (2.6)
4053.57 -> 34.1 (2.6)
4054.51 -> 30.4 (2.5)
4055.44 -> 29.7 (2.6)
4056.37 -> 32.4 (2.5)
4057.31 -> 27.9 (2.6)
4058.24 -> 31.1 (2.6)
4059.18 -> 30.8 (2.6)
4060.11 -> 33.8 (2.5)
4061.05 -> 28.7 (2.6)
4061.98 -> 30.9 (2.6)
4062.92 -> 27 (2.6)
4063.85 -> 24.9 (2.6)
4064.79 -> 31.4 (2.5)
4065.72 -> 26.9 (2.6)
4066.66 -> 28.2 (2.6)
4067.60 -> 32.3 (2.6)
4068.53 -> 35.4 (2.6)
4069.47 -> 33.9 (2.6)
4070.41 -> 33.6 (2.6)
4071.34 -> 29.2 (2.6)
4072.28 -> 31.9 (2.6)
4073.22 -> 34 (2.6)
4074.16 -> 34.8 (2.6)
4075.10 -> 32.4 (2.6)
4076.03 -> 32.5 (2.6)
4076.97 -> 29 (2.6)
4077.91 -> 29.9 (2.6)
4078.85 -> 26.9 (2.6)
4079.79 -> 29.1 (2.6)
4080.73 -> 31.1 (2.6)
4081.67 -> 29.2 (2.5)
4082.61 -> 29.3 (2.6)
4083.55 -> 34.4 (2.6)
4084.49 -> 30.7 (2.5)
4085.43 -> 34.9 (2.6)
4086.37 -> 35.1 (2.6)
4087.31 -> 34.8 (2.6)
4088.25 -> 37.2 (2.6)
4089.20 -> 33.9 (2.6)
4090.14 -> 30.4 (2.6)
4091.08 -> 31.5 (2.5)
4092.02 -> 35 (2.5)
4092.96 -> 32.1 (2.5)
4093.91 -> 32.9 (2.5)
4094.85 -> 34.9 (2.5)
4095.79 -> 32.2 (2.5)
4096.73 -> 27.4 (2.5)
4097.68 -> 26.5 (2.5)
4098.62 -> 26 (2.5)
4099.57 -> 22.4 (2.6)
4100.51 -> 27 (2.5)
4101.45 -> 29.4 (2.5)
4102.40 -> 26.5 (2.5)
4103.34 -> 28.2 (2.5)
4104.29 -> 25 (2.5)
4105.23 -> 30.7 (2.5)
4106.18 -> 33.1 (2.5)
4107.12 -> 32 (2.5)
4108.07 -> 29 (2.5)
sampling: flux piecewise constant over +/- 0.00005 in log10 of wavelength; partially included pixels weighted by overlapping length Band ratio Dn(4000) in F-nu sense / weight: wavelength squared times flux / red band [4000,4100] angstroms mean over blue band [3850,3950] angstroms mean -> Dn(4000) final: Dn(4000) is 1.87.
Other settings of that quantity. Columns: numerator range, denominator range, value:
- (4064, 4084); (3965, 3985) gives 1.72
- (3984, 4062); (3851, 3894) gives 1.97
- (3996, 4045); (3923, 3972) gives 1.89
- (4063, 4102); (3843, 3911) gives 1.90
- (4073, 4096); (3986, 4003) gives 1.17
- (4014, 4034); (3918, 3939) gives 2.15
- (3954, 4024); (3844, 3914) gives 1.50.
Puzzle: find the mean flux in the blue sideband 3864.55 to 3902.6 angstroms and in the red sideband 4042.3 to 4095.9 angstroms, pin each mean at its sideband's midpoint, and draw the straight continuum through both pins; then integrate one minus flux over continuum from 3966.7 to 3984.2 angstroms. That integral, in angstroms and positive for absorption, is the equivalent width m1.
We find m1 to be 4.0 angstroms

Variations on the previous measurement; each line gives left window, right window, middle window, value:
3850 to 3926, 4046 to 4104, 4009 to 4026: -3.5 angstroms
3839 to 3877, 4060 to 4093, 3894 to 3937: 2.4 angstroms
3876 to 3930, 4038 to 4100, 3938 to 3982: 8.1 angstroms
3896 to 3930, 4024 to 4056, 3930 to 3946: 6.2 angstroms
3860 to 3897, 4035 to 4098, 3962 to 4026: 0.3 angstroms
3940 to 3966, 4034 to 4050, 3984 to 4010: -3.2 angstroms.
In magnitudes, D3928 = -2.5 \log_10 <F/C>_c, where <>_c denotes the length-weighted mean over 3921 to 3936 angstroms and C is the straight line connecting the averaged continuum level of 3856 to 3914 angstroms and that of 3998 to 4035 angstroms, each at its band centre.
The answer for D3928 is 0.48 mag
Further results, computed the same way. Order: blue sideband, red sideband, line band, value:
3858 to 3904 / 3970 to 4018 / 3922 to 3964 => 0.266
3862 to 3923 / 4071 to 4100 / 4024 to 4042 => -0.081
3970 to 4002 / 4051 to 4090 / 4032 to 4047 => -0.061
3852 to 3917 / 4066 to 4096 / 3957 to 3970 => 0.472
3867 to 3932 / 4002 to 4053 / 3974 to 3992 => 0.038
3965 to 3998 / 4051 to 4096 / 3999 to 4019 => -0.244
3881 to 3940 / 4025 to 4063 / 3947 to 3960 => -0.080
